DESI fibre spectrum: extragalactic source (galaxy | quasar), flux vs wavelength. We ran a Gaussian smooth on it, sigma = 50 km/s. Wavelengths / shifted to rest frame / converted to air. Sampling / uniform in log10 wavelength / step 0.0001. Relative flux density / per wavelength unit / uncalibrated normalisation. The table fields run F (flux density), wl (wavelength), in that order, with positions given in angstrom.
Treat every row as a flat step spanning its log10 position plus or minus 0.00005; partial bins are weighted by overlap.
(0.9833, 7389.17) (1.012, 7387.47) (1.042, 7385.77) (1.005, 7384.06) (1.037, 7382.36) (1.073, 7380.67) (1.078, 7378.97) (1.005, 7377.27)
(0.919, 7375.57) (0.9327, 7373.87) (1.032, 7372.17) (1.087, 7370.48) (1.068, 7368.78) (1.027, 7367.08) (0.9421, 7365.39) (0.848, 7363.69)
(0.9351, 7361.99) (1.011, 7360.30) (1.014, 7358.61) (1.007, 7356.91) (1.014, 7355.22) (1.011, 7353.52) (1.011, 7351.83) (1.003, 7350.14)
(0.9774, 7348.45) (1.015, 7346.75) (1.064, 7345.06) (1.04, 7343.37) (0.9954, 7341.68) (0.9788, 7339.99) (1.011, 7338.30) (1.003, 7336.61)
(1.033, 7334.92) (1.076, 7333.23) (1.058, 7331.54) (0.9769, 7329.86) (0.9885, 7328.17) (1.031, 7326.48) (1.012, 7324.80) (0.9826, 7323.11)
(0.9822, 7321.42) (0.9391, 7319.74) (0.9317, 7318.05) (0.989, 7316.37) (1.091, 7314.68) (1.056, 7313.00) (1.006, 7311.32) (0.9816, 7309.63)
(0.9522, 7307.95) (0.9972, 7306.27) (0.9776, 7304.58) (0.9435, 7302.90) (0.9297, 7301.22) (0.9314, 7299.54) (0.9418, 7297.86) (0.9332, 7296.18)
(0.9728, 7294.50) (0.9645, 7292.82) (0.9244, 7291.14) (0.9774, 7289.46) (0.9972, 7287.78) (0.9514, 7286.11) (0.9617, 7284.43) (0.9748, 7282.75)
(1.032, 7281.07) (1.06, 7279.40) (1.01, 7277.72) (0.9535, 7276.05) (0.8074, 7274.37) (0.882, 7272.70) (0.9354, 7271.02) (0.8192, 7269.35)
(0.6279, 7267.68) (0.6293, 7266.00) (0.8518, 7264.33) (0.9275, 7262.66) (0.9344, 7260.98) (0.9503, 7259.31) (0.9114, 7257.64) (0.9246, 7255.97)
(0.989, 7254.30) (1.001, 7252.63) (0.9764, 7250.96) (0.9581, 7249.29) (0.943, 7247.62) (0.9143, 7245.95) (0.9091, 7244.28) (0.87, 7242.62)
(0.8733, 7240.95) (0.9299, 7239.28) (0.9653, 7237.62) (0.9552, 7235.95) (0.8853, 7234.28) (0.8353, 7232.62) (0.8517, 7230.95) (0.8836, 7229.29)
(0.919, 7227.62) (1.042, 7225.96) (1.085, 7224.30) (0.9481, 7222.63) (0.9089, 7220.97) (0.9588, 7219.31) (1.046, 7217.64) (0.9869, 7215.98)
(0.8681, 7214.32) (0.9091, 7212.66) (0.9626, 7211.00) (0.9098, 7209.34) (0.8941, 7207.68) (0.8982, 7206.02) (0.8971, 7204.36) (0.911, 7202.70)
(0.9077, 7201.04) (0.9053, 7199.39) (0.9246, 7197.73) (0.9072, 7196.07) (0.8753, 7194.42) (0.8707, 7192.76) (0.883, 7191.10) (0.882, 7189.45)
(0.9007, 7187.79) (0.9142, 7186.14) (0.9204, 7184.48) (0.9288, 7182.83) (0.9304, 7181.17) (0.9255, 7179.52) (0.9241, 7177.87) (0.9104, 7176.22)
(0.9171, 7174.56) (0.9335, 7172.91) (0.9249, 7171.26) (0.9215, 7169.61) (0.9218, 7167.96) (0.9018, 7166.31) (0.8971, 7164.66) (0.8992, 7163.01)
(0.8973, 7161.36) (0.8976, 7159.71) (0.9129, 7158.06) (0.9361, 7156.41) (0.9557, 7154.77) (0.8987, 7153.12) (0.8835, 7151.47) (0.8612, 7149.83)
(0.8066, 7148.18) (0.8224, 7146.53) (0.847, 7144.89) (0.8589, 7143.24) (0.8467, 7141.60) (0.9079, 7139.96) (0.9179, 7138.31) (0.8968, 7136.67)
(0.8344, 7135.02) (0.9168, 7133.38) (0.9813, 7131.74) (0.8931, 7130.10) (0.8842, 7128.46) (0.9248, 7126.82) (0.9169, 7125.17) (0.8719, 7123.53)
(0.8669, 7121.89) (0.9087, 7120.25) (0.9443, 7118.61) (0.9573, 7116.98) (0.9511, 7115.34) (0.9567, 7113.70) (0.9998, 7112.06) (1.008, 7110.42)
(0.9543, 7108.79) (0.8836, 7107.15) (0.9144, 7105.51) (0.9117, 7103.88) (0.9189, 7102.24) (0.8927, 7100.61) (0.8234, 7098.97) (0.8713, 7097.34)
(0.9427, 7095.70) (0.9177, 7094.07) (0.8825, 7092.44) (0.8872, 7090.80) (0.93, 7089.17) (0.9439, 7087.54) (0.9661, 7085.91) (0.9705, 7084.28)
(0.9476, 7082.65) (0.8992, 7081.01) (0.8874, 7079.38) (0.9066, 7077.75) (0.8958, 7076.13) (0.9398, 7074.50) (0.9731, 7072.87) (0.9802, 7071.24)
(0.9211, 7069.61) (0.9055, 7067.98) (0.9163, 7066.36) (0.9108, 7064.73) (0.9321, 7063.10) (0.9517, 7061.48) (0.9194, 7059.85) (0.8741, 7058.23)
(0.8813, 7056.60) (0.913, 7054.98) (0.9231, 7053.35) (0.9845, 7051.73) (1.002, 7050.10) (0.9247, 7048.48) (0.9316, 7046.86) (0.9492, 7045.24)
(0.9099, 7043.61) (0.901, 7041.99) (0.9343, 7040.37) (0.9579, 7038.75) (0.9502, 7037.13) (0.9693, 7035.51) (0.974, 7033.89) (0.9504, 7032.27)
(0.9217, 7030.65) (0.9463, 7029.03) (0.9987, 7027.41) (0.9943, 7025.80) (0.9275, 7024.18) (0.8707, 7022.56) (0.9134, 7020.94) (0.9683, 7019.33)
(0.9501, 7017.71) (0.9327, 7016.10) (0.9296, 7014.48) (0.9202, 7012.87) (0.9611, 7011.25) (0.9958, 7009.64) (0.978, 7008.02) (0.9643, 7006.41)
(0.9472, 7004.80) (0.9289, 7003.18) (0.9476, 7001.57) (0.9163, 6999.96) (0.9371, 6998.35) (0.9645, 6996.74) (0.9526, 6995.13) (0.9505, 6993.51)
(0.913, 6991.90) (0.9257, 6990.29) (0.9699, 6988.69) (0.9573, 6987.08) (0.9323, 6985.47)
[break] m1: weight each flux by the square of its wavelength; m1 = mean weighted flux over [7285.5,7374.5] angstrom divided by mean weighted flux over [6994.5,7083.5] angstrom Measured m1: 1.15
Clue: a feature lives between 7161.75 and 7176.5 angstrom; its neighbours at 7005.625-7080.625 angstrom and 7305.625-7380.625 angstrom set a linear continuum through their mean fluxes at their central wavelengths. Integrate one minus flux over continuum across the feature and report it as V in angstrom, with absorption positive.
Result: 0.8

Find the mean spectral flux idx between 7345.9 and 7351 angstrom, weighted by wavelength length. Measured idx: 0.998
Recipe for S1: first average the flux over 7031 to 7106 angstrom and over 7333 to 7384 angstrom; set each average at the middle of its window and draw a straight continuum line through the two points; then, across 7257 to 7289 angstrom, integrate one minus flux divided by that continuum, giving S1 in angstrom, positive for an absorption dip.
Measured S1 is 2.5 angstrom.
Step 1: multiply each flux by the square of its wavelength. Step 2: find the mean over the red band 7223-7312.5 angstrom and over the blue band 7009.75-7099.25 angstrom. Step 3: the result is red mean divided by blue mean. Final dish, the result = 1.06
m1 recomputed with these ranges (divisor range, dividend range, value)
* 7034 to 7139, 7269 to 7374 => 1.14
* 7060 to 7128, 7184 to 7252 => 1.03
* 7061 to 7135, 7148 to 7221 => 1.01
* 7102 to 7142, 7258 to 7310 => 1.05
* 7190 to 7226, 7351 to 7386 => 1.13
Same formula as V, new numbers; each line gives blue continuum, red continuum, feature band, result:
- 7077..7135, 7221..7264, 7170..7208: 0.81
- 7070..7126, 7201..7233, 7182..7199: 0.55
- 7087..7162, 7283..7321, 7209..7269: 1.91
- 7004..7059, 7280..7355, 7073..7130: 2.05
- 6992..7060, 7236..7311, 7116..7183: 2.45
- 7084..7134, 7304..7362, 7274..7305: 0.84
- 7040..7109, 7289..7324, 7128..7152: 1.49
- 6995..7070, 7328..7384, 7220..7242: 1.18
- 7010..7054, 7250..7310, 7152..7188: 0.79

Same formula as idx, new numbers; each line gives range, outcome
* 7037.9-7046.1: 0.93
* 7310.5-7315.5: 1.05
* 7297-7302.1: 0.935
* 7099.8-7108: 0.904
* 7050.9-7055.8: 0.939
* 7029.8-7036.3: 0.953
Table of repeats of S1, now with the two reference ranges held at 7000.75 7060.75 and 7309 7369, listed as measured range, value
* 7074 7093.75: 0.6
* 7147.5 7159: 0.8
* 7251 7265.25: 0.7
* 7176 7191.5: 0.9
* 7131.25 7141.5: 0.6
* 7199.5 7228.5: 1.0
